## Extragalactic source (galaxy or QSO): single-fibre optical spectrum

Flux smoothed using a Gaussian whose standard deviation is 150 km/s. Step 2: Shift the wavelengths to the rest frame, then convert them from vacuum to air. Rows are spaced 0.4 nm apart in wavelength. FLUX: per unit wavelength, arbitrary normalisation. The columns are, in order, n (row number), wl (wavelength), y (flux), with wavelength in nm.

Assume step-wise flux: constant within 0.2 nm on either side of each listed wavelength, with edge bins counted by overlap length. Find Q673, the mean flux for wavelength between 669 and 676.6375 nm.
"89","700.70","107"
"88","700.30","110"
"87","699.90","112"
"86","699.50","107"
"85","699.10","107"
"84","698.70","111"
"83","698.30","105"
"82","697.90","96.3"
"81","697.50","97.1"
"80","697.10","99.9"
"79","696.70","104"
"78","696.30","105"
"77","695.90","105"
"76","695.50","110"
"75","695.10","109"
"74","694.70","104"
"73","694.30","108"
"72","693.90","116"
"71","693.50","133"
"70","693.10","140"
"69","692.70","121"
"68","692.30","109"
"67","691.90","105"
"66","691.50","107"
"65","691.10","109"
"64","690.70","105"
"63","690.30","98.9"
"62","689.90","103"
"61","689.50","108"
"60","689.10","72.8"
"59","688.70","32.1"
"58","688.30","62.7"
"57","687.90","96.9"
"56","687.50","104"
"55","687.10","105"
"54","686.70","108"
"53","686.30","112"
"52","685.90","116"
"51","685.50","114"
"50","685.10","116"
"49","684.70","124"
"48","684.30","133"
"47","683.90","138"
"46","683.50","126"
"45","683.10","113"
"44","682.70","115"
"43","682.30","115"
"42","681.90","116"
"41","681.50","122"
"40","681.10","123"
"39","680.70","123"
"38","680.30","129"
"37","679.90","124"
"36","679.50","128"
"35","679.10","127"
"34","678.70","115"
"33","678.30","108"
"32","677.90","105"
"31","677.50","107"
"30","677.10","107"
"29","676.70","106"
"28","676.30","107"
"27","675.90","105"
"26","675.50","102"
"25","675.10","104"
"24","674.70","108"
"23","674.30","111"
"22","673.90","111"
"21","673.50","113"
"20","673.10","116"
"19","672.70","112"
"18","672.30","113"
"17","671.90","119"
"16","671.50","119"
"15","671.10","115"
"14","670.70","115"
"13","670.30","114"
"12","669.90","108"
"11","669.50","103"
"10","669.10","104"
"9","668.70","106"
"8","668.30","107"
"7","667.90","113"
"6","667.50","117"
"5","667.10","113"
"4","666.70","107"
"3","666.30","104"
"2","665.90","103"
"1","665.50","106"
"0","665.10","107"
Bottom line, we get 110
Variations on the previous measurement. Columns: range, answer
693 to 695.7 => 116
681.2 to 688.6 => 112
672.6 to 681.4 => 113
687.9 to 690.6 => 81.8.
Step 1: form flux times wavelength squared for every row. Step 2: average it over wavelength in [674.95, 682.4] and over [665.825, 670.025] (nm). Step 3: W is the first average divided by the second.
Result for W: 1.10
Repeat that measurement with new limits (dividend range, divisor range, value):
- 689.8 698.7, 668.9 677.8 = 1.05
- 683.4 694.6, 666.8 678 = 1.03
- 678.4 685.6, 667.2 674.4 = 1.13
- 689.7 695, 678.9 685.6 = 0.94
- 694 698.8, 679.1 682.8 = 0.90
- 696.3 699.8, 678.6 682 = 0.88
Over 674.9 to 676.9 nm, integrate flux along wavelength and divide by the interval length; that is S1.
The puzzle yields 105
